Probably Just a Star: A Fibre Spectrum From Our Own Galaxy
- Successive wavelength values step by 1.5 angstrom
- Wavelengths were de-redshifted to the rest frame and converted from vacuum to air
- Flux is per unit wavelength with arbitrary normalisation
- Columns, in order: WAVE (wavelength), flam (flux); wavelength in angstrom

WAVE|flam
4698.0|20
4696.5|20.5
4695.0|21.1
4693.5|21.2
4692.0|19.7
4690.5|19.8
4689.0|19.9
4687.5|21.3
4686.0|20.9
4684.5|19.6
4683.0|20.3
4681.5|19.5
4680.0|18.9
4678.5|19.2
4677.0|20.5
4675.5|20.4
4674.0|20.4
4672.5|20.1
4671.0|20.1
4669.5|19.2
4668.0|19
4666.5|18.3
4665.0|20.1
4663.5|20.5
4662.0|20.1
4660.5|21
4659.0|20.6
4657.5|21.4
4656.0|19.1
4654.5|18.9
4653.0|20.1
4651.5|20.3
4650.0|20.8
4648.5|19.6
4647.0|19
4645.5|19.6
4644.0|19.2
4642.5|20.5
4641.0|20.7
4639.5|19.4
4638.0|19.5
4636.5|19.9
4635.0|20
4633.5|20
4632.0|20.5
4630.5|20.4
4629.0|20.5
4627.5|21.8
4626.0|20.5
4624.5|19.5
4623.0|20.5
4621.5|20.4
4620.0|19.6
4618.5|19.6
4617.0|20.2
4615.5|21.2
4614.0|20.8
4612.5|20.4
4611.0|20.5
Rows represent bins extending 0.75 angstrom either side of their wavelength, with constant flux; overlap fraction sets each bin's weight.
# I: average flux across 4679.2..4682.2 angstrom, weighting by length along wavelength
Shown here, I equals 19.2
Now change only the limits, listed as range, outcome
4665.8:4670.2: 18.8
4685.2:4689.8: 20.7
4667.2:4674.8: 19.8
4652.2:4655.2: 19.5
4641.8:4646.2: 19.8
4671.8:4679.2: 20.1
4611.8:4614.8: 20.6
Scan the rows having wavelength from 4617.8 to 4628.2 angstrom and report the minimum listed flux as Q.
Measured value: 19.5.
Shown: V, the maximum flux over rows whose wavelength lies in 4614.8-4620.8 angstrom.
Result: 21.2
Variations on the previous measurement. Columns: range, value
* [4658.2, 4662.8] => 21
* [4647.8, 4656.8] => 20.8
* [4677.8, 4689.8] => 21.3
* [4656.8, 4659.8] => 21.4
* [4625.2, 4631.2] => 21.8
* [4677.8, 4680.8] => 19.2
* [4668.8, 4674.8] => 20.4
